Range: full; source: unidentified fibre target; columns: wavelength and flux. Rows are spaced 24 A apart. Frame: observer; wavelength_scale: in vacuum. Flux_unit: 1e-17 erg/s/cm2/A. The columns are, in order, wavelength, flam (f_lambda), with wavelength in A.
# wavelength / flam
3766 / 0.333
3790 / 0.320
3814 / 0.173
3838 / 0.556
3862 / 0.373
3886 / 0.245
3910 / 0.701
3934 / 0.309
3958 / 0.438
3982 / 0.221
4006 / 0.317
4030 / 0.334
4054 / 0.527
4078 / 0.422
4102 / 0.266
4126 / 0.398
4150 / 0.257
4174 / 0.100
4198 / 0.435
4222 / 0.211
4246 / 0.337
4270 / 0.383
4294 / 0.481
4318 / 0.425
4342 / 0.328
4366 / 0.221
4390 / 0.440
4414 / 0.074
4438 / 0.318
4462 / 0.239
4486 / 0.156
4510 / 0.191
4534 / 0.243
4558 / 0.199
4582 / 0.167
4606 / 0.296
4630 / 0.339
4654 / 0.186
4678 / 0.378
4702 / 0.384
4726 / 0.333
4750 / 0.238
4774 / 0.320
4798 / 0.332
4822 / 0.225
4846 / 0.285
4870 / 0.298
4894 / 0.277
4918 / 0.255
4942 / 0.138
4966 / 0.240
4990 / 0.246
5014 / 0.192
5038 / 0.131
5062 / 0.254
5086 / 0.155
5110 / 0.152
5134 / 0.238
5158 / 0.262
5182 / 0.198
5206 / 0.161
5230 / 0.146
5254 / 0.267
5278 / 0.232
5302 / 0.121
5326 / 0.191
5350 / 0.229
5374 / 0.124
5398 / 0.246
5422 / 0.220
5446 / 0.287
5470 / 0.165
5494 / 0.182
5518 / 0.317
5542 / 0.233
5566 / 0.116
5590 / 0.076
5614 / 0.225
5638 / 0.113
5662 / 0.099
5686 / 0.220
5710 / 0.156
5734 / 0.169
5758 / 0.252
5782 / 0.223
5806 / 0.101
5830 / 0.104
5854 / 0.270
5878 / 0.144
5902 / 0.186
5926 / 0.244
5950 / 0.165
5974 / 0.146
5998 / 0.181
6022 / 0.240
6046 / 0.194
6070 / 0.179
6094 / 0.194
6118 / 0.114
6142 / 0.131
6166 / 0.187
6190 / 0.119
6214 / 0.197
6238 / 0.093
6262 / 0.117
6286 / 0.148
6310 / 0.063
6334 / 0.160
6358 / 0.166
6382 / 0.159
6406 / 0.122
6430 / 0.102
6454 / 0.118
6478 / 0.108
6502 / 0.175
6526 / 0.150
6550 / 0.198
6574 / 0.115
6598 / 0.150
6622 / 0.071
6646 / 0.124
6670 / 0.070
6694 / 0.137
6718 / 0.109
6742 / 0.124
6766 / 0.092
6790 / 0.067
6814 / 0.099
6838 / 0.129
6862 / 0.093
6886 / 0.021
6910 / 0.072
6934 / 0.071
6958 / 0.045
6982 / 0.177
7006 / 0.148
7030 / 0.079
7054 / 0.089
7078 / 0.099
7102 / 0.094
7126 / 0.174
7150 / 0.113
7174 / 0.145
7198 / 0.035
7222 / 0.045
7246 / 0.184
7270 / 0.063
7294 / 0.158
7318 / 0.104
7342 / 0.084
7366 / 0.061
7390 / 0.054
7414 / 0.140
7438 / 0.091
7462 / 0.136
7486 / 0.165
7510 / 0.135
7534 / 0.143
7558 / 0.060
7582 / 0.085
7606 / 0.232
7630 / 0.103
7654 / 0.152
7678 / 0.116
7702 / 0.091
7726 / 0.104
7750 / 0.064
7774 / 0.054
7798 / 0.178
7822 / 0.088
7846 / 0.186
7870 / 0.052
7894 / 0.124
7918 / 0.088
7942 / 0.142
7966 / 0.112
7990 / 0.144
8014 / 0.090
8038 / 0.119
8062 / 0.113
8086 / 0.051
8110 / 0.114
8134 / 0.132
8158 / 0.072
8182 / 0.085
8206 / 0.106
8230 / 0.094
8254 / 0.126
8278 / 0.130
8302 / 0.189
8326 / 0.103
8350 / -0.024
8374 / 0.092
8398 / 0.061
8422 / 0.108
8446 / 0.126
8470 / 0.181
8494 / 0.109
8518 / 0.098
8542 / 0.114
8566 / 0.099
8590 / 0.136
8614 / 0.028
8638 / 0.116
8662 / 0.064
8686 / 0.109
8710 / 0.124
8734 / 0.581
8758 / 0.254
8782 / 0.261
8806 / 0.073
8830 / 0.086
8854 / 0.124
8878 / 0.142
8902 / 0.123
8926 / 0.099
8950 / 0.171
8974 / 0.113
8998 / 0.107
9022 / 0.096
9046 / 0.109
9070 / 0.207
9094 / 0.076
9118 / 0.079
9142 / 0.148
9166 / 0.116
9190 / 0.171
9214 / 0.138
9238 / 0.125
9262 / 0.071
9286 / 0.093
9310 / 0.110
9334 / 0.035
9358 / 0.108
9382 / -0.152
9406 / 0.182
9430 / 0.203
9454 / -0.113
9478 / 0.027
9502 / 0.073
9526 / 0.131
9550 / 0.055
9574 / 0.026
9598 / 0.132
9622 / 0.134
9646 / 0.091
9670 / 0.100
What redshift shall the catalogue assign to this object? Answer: 1.345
